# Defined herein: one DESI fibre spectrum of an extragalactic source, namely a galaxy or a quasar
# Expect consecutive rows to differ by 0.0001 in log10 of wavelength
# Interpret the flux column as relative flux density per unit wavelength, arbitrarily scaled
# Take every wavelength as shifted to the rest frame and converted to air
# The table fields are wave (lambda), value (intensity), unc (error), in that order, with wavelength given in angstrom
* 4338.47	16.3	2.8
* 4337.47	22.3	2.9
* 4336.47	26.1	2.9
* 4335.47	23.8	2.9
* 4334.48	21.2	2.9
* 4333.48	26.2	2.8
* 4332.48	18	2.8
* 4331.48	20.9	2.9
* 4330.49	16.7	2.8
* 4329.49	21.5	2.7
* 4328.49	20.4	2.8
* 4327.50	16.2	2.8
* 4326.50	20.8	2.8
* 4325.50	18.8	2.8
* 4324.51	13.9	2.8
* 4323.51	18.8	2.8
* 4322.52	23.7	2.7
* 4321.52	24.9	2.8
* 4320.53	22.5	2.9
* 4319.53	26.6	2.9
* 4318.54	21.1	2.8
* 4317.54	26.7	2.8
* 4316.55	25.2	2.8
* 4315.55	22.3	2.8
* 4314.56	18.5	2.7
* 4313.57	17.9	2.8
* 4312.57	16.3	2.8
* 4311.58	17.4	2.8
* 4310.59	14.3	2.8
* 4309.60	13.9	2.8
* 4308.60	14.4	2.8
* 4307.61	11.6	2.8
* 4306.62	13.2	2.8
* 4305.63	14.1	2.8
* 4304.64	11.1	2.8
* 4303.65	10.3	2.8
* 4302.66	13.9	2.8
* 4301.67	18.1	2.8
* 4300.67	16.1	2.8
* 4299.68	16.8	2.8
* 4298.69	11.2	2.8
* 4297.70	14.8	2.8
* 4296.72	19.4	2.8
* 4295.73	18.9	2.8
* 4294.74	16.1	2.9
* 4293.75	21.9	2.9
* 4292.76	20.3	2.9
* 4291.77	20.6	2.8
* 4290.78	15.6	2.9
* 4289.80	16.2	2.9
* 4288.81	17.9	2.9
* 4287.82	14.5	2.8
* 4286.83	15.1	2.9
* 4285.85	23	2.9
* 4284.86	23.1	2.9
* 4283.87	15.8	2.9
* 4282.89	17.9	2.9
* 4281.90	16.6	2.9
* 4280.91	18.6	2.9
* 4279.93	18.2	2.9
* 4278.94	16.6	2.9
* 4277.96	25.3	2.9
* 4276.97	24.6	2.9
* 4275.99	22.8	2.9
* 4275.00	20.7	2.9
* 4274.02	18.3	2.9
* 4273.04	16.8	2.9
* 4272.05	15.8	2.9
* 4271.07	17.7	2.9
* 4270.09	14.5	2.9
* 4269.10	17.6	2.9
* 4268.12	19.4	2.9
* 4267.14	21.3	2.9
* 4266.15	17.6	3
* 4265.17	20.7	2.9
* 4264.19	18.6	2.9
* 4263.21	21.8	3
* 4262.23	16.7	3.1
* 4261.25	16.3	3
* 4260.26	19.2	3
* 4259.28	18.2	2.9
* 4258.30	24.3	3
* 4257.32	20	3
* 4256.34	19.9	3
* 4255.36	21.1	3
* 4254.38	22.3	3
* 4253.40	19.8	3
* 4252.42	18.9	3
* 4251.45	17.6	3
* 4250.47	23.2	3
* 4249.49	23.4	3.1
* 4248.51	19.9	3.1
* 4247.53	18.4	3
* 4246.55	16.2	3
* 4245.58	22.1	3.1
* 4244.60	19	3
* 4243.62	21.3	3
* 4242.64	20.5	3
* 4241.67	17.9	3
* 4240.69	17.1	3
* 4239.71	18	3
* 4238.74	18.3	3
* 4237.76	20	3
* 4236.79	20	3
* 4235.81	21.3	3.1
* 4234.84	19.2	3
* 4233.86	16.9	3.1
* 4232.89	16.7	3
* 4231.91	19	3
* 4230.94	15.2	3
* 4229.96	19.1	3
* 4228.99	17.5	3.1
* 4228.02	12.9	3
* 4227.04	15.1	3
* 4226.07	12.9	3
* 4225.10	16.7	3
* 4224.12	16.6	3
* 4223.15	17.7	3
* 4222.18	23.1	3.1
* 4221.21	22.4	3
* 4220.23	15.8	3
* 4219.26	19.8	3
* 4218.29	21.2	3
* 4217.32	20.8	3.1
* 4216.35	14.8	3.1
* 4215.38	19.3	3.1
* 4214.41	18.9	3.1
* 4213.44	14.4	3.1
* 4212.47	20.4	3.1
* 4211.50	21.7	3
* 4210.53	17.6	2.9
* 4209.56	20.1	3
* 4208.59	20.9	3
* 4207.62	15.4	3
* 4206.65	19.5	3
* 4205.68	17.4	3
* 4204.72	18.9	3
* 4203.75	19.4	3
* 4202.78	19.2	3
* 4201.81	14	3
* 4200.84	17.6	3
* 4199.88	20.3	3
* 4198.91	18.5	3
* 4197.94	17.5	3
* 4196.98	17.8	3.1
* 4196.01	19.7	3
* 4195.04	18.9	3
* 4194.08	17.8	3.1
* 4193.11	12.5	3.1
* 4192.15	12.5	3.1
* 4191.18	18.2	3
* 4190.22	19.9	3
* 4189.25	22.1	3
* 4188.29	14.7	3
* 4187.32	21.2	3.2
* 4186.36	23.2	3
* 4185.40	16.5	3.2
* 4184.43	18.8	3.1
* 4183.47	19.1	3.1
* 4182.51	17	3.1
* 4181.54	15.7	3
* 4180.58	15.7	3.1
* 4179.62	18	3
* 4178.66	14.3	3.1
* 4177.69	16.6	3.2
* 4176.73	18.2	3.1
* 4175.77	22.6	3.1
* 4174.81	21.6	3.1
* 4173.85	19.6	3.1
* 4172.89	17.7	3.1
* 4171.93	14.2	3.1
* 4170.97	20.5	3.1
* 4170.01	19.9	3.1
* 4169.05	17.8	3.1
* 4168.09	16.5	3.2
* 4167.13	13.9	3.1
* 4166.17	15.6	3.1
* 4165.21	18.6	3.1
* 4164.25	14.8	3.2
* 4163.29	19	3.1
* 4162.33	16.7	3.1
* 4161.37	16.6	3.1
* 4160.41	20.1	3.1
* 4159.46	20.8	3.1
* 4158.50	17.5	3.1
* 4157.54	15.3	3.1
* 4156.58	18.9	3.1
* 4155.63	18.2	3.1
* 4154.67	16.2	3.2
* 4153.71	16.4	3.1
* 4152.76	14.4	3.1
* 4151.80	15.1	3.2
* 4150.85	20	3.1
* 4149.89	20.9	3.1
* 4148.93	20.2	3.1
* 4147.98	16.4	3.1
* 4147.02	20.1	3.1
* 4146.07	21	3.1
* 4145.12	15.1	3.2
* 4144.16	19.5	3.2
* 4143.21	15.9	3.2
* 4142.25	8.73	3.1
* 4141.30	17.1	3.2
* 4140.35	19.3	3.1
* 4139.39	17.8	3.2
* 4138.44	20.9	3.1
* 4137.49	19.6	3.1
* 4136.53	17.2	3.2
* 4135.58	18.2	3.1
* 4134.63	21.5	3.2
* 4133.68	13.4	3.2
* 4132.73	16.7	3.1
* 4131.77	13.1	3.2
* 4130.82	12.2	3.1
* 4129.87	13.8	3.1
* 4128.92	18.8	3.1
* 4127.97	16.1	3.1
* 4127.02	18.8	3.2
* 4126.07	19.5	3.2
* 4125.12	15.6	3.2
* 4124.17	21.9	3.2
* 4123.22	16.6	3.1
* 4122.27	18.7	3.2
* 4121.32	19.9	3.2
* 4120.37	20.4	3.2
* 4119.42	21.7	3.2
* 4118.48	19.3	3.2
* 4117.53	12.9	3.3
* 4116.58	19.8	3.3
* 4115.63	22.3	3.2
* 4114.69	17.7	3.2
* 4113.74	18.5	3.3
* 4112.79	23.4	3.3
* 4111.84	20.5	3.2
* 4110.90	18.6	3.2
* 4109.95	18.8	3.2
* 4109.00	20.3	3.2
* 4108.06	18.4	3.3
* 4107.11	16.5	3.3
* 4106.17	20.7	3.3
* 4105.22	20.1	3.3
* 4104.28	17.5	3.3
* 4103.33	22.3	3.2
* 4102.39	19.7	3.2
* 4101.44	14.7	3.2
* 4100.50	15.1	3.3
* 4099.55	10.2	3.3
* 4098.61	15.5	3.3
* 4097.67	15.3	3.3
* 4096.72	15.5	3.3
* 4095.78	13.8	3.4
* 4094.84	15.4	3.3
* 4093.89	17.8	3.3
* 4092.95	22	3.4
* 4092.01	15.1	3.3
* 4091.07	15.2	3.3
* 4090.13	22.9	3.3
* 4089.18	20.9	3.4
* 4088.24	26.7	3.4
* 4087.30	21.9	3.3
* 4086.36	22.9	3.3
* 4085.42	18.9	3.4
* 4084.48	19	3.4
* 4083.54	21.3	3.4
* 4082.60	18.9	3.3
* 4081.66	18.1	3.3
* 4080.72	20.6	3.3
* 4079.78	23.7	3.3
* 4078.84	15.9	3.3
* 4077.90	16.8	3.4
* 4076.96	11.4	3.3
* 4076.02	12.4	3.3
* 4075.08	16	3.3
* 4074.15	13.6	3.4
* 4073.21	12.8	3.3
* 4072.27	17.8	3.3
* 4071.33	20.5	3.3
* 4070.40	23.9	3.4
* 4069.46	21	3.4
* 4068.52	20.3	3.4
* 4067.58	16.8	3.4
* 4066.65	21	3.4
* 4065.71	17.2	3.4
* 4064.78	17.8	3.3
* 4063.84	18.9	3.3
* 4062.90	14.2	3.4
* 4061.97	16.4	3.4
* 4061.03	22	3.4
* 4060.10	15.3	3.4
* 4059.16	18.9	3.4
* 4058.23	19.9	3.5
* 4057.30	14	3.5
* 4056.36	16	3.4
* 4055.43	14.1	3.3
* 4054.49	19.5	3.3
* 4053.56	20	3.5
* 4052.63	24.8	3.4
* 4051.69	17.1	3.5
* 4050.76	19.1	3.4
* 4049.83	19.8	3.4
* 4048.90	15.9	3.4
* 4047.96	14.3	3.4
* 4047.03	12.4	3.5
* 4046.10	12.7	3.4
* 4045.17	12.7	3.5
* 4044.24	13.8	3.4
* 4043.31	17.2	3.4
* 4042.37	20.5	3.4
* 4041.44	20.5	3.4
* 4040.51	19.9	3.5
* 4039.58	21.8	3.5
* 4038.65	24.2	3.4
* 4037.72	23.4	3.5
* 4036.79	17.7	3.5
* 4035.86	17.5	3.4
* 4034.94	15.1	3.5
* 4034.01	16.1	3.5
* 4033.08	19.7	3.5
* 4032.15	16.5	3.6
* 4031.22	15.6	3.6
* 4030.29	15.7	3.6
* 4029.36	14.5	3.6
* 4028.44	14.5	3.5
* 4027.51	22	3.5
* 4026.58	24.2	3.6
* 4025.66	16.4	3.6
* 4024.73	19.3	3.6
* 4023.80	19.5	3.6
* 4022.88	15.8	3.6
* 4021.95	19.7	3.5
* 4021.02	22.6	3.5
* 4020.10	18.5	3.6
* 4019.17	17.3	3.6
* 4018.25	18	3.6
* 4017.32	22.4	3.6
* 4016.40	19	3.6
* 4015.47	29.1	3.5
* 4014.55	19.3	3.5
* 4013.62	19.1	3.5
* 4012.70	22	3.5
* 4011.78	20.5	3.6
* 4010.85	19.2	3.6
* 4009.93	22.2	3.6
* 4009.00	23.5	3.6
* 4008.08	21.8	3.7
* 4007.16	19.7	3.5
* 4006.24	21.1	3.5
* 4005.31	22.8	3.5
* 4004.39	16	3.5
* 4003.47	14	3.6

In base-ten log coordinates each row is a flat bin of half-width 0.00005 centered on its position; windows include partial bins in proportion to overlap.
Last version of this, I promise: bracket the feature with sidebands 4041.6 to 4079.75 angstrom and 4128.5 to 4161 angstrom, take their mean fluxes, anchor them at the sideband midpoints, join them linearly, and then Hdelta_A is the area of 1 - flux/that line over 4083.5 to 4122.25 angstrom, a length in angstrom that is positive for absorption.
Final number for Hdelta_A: -3.2 angstrom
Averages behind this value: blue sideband 17.2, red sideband 17.4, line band 18.7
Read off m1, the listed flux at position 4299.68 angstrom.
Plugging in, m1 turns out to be 16.8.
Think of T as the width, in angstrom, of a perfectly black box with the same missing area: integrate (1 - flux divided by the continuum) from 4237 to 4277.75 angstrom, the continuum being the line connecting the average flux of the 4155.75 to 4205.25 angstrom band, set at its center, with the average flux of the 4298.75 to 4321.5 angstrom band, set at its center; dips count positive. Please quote -4.4 angstrom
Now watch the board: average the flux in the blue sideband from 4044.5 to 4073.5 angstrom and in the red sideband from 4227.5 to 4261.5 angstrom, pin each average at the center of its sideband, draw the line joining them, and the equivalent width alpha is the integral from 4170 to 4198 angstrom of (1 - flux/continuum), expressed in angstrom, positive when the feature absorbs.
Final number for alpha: 1.0 angstrom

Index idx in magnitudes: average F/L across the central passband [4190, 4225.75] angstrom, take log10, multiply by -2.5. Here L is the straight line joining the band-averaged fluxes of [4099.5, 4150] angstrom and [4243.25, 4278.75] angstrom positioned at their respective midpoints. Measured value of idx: 0.05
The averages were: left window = 18.1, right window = 19.7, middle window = 18.3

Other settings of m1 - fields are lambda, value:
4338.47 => 16.3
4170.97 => 20.5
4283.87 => 15.8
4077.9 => 16.8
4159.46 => 20.8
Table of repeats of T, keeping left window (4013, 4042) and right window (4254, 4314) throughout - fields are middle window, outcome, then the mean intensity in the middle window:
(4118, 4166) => 2.28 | 17.7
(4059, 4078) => 1.62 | 17.4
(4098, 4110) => 0.74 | 17.6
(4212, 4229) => 0.29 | 17.8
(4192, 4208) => 0.56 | 17.6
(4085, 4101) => 0.77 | 17.9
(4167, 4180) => 0.22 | 18.1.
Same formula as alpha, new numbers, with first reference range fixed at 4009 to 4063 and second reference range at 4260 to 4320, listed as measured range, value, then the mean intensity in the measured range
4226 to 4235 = 0.8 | 16.5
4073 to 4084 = 0.9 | 16.9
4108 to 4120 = -0.7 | 19.5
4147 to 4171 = 0.8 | 17.6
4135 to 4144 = 0.5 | 17.3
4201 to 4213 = -0.3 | 18.7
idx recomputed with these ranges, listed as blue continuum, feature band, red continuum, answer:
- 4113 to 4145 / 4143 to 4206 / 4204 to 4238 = 0.006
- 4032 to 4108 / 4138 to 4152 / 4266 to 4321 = 0.003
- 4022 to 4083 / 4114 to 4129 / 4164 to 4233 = -0.053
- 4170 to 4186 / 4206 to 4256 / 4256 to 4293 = -0.018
